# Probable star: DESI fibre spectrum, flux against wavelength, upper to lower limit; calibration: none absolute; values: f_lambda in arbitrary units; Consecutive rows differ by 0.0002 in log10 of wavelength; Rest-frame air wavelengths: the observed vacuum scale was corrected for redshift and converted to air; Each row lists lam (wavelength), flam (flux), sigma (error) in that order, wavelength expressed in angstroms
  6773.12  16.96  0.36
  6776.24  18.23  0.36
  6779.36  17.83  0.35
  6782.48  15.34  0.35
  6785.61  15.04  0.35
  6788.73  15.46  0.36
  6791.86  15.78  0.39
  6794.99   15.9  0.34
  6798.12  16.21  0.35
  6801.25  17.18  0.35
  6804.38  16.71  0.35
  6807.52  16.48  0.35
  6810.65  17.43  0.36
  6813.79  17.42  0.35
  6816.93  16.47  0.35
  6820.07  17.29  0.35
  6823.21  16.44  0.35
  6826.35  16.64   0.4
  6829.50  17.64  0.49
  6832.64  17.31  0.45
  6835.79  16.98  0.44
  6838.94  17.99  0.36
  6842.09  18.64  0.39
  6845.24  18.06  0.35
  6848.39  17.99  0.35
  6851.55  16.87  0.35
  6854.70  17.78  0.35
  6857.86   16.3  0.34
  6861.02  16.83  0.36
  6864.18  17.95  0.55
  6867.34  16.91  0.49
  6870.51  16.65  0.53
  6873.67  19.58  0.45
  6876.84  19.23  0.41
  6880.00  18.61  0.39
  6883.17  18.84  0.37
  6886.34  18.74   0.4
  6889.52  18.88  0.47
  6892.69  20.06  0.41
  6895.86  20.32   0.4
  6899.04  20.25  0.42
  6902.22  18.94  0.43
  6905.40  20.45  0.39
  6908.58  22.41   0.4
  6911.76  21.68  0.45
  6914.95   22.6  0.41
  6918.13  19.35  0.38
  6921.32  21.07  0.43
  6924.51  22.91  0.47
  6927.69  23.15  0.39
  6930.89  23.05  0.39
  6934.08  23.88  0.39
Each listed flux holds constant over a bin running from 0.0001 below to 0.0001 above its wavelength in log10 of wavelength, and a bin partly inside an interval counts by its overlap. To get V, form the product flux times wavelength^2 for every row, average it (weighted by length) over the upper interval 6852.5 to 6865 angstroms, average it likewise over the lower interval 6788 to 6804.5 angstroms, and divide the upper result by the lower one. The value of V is 1.08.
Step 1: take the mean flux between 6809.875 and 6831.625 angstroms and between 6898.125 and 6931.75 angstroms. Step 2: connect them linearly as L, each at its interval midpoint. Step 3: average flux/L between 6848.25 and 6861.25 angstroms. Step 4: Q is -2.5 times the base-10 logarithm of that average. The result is 0.09 mag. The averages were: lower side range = 17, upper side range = 21.4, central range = 17.1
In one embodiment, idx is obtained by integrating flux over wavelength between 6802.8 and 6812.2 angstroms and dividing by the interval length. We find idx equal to 16.9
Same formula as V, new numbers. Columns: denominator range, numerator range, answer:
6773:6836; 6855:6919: 1.18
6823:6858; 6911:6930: 1.28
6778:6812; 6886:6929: 1.32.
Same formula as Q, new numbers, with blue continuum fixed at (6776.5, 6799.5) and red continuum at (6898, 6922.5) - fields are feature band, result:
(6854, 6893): 0.07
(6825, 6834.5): 0.03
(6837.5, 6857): 0.03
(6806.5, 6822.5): 0.01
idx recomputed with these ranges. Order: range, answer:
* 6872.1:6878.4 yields 19.4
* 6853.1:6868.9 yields 17.2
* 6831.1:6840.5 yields 17.4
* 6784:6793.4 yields 15.4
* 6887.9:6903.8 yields 19.7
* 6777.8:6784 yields 16.6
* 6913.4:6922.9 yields 21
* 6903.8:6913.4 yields 21.5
